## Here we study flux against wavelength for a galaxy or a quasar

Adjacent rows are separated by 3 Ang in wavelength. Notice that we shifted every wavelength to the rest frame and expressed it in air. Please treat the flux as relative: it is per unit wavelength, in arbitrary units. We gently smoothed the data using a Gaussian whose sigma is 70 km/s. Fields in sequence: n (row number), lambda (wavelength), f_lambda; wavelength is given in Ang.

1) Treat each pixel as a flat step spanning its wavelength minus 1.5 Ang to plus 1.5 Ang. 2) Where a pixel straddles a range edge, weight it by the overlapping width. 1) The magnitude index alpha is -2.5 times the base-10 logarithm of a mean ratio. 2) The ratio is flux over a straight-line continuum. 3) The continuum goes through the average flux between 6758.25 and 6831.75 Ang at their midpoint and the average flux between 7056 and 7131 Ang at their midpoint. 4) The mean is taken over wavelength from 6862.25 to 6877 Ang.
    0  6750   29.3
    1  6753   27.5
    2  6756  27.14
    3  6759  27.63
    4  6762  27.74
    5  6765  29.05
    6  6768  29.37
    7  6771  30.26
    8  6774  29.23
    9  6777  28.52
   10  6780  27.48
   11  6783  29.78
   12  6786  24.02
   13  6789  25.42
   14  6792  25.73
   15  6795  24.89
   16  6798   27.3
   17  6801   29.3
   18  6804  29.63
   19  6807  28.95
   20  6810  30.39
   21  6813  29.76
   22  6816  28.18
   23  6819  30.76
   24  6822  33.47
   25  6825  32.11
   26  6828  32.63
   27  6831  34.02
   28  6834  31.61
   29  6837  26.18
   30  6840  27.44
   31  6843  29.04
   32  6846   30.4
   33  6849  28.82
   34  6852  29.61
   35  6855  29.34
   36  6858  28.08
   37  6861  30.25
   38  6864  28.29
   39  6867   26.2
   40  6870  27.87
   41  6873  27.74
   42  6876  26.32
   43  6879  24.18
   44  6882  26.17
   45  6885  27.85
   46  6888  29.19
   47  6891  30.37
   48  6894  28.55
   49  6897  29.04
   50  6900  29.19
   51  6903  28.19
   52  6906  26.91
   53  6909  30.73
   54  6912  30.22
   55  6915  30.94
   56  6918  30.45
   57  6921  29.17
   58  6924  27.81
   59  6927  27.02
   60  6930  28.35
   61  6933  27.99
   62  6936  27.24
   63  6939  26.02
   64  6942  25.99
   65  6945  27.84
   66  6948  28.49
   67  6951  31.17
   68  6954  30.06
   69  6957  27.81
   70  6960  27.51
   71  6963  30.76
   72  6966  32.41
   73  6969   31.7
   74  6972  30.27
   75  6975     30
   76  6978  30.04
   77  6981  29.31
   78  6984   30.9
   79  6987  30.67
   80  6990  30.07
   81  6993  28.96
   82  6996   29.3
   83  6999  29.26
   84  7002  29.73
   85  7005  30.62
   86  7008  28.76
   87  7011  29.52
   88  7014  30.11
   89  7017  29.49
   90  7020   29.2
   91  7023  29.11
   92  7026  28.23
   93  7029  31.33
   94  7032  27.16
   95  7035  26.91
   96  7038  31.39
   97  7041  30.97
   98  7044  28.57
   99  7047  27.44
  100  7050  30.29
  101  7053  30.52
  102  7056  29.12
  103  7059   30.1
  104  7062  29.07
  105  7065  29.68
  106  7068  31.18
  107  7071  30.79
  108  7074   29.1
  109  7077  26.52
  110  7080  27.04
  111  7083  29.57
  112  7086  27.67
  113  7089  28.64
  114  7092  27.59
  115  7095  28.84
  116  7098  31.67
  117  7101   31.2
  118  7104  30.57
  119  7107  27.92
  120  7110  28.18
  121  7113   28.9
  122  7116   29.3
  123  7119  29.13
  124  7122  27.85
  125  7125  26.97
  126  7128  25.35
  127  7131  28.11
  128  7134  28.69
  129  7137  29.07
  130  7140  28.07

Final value 0.06 mag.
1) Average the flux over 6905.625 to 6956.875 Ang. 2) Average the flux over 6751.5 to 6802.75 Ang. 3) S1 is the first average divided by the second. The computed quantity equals 1.03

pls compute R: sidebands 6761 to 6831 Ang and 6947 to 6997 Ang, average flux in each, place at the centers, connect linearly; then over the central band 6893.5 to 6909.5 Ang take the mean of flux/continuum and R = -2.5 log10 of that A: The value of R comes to 0.035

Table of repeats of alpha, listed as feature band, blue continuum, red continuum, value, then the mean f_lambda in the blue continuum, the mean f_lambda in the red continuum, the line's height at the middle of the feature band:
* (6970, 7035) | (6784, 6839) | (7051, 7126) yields -0.02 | 29.1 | 29.1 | 29.1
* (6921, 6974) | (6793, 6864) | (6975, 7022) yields 0.03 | 29.6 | 29.7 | 29.7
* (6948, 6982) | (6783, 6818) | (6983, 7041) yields -0.03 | 27.7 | 29.5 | 29.1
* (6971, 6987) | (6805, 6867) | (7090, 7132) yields -0.03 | 29.9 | 28.7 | 29.3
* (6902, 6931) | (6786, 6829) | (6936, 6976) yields 0.00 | 29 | 29.1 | 29.1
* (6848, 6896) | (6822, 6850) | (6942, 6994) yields 0.08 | 30.4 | 29.8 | 30.3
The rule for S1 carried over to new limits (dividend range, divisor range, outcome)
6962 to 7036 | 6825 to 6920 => 1.03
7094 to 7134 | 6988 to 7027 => 0.98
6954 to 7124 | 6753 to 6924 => 1.02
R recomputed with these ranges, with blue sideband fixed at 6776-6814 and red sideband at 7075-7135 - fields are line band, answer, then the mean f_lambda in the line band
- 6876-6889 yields 0.050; 26.7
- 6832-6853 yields -0.048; 29.1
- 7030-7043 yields -0.032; 29.2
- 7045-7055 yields -0.038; 29.4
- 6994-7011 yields -0.048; 29.5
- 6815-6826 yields -0.126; 31.2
